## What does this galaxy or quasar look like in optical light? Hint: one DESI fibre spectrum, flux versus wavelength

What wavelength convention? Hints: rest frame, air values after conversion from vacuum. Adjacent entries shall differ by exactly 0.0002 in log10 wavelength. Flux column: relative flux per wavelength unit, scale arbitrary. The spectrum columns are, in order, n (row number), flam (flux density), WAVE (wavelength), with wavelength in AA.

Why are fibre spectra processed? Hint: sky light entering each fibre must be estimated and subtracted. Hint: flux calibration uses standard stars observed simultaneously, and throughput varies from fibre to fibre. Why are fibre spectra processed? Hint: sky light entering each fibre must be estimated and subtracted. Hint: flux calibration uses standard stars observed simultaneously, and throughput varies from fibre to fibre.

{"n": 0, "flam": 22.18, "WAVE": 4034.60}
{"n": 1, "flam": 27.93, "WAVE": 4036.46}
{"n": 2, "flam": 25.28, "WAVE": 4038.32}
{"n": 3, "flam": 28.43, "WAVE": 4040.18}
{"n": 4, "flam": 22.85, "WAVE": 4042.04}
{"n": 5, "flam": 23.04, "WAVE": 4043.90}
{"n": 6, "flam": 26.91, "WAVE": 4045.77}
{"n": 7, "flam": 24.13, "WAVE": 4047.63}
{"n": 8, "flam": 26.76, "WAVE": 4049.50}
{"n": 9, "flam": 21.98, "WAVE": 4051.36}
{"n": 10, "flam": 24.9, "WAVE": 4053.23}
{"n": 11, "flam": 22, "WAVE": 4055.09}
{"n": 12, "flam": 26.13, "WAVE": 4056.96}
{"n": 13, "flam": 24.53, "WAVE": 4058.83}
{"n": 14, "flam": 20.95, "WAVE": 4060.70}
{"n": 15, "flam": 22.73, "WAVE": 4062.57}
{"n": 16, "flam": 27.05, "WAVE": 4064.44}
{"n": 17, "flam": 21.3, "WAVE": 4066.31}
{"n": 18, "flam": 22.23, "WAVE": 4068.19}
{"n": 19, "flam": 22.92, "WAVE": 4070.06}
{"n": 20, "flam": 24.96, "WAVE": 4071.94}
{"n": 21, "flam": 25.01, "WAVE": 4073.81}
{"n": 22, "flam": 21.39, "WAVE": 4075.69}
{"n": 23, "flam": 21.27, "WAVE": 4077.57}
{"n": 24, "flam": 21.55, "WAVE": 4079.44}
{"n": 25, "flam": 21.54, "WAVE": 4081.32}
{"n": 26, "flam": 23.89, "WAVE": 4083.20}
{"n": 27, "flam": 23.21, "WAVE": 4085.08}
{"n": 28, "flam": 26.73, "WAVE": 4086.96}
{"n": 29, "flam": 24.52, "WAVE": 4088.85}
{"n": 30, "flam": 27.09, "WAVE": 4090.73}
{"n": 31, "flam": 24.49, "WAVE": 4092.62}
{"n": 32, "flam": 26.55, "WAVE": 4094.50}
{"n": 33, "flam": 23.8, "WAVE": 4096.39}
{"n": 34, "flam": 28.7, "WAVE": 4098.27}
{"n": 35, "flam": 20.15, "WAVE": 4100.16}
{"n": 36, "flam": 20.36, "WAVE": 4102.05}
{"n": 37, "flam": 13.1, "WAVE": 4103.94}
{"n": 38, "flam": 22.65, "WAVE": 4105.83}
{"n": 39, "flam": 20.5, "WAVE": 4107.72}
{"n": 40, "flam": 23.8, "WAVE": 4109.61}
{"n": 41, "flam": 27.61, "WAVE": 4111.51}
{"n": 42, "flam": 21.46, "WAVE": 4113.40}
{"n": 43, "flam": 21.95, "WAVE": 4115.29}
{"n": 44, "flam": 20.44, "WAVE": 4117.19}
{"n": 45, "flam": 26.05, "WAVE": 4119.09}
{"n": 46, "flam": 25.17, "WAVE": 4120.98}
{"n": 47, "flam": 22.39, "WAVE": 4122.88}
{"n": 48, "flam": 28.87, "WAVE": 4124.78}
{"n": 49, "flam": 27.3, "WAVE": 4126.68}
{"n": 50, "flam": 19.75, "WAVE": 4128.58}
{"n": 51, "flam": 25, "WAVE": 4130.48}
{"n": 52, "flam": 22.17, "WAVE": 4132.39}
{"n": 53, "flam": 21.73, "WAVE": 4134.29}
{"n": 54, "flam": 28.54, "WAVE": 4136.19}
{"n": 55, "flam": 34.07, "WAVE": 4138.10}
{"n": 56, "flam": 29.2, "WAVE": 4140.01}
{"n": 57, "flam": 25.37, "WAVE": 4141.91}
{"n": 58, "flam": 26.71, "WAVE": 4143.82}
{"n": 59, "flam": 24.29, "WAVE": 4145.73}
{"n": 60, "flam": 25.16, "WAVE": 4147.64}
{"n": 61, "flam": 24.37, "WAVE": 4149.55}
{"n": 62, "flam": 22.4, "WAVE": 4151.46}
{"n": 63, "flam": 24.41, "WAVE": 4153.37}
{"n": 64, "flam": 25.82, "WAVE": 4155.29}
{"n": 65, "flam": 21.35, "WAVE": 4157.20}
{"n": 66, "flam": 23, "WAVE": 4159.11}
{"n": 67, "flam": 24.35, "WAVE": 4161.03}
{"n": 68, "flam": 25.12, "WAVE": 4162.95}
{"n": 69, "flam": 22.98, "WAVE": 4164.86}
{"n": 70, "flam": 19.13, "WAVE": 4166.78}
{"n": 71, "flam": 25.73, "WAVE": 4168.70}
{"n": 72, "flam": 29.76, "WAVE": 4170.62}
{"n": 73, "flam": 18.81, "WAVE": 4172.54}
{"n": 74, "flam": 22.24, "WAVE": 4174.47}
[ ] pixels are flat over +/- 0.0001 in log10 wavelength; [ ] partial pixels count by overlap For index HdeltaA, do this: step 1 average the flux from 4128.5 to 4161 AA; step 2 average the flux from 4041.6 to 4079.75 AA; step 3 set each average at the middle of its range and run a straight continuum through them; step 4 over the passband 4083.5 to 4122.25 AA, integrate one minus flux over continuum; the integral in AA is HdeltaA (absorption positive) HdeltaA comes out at 1.4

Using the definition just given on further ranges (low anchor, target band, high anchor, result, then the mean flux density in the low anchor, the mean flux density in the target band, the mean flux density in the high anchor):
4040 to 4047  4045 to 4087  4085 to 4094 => 2.7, 24.9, 23.6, 25.5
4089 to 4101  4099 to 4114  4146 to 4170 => 2.2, 25.1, 21.3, 23.8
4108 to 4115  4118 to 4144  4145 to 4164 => -2.1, 23.7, 25.8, 24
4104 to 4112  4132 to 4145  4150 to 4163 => -2.1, 22.2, 27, 23.7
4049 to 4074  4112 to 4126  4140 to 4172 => 0.1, 23.7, 24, 24.5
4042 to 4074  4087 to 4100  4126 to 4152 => -0.5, 23.9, 25.6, 25.5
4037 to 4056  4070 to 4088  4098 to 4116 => -0.1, 24.7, 23.3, 21.8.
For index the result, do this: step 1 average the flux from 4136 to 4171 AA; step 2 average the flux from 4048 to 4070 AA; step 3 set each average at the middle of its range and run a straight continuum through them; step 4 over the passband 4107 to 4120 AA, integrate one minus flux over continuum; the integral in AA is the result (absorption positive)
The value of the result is 0.7 AA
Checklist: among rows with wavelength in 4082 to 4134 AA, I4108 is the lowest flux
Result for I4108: 13.1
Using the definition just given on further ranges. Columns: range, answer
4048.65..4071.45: 20.95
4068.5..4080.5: 21.27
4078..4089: 21.54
